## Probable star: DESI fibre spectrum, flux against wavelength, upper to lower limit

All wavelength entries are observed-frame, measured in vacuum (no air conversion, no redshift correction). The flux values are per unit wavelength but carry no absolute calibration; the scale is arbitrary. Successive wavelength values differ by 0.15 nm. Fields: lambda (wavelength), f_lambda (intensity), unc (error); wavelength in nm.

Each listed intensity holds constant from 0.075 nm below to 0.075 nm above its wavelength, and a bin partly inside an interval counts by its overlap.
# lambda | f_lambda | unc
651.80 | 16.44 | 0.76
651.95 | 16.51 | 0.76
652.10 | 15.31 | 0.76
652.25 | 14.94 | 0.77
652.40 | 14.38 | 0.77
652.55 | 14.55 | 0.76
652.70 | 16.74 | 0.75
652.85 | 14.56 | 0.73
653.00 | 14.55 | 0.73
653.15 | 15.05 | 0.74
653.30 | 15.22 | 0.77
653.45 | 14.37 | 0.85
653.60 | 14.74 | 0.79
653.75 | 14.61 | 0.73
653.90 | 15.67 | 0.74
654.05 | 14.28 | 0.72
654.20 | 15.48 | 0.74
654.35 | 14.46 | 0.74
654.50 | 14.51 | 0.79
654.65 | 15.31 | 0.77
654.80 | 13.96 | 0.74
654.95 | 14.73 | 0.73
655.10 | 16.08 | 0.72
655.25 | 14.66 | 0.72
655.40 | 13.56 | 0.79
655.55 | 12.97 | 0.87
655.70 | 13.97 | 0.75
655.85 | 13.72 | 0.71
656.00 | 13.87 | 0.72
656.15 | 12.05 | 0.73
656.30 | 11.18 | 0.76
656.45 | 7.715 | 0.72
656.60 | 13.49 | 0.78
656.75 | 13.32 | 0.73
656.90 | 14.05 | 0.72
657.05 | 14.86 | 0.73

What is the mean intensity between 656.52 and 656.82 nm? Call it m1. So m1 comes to 13.3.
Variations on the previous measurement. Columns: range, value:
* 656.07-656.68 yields 11.1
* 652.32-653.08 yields 15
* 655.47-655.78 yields 13.5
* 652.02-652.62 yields 14.8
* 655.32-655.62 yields 13.3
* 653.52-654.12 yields 14.8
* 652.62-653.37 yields 15.2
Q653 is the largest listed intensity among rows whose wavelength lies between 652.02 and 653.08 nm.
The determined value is 16.74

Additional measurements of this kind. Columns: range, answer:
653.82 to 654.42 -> 15.67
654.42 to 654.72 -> 15.31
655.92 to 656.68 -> 13.87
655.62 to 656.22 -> 13.97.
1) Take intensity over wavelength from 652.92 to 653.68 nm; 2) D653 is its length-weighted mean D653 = 14.8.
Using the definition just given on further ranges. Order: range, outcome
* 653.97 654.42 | 14.8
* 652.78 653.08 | 14.6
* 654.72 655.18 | 14.9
